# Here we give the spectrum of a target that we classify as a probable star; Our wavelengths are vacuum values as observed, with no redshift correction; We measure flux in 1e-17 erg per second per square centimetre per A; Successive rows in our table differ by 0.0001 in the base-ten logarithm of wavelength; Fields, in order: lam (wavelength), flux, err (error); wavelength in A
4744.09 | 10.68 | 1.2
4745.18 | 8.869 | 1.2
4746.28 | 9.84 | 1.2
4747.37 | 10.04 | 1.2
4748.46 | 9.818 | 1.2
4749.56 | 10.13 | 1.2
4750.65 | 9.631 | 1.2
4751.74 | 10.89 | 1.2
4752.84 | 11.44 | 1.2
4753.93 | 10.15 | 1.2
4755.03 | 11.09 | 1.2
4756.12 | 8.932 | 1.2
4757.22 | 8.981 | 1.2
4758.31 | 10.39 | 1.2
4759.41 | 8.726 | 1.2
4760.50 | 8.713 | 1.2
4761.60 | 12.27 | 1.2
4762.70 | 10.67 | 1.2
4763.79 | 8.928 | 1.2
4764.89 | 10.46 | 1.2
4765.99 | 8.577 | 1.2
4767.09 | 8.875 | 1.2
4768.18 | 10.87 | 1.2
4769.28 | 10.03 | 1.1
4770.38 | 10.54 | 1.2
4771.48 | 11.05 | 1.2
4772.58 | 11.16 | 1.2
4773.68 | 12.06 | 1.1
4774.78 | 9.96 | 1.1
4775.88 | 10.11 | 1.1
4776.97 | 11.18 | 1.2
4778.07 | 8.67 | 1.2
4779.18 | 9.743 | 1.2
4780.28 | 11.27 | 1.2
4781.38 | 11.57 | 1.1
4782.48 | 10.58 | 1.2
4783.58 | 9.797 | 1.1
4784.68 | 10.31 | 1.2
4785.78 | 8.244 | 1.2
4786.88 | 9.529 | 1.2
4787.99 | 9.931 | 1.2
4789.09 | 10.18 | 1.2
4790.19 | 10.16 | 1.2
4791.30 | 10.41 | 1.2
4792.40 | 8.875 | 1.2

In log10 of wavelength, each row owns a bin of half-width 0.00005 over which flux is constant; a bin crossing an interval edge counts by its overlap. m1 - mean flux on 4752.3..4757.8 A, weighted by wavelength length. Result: 10.1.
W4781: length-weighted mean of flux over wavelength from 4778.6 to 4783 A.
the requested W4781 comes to 10.8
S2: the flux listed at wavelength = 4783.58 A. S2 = 9.797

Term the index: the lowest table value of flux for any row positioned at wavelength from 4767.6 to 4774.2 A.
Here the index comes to 10.03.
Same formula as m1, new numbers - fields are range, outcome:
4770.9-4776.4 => 10.9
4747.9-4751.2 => 9.88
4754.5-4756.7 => 9.99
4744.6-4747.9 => 9.59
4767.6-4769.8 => 10.5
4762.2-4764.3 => 9.83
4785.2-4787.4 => 8.91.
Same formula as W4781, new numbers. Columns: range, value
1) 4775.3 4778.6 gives 10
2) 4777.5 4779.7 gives 9.18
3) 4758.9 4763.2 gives 10.1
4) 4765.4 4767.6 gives 8.73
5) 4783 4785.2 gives 10.1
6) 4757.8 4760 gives 9.53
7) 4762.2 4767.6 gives 9.49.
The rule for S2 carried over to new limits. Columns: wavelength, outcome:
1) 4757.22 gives 8.981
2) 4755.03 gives 11.09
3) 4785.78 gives 8.244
